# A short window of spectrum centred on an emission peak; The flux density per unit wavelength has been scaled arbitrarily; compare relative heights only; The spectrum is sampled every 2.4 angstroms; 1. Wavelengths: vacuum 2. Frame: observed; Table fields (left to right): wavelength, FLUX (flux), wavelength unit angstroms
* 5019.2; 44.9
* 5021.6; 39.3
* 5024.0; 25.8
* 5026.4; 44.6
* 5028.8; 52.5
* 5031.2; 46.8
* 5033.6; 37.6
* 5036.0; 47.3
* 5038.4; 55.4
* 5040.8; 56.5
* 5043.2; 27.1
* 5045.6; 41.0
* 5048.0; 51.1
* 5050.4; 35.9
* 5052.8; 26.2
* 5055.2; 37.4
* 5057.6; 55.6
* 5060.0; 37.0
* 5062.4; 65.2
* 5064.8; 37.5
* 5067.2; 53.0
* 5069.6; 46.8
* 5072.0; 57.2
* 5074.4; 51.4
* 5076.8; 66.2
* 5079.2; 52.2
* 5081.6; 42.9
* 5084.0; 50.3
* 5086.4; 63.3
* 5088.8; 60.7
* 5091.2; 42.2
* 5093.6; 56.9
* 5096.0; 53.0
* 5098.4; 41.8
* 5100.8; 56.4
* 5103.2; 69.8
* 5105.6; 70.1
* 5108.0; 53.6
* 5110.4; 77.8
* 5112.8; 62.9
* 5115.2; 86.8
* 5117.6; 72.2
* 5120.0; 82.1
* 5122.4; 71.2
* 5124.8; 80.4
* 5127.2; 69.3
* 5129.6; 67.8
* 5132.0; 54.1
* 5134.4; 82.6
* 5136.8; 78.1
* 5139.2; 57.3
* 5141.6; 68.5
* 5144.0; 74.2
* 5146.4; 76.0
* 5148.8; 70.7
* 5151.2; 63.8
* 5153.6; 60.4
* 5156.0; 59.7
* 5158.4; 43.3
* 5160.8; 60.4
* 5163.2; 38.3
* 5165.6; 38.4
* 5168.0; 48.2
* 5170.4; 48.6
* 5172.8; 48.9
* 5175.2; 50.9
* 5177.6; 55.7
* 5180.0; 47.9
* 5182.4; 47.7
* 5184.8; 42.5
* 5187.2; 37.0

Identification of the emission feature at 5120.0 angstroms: Mg II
